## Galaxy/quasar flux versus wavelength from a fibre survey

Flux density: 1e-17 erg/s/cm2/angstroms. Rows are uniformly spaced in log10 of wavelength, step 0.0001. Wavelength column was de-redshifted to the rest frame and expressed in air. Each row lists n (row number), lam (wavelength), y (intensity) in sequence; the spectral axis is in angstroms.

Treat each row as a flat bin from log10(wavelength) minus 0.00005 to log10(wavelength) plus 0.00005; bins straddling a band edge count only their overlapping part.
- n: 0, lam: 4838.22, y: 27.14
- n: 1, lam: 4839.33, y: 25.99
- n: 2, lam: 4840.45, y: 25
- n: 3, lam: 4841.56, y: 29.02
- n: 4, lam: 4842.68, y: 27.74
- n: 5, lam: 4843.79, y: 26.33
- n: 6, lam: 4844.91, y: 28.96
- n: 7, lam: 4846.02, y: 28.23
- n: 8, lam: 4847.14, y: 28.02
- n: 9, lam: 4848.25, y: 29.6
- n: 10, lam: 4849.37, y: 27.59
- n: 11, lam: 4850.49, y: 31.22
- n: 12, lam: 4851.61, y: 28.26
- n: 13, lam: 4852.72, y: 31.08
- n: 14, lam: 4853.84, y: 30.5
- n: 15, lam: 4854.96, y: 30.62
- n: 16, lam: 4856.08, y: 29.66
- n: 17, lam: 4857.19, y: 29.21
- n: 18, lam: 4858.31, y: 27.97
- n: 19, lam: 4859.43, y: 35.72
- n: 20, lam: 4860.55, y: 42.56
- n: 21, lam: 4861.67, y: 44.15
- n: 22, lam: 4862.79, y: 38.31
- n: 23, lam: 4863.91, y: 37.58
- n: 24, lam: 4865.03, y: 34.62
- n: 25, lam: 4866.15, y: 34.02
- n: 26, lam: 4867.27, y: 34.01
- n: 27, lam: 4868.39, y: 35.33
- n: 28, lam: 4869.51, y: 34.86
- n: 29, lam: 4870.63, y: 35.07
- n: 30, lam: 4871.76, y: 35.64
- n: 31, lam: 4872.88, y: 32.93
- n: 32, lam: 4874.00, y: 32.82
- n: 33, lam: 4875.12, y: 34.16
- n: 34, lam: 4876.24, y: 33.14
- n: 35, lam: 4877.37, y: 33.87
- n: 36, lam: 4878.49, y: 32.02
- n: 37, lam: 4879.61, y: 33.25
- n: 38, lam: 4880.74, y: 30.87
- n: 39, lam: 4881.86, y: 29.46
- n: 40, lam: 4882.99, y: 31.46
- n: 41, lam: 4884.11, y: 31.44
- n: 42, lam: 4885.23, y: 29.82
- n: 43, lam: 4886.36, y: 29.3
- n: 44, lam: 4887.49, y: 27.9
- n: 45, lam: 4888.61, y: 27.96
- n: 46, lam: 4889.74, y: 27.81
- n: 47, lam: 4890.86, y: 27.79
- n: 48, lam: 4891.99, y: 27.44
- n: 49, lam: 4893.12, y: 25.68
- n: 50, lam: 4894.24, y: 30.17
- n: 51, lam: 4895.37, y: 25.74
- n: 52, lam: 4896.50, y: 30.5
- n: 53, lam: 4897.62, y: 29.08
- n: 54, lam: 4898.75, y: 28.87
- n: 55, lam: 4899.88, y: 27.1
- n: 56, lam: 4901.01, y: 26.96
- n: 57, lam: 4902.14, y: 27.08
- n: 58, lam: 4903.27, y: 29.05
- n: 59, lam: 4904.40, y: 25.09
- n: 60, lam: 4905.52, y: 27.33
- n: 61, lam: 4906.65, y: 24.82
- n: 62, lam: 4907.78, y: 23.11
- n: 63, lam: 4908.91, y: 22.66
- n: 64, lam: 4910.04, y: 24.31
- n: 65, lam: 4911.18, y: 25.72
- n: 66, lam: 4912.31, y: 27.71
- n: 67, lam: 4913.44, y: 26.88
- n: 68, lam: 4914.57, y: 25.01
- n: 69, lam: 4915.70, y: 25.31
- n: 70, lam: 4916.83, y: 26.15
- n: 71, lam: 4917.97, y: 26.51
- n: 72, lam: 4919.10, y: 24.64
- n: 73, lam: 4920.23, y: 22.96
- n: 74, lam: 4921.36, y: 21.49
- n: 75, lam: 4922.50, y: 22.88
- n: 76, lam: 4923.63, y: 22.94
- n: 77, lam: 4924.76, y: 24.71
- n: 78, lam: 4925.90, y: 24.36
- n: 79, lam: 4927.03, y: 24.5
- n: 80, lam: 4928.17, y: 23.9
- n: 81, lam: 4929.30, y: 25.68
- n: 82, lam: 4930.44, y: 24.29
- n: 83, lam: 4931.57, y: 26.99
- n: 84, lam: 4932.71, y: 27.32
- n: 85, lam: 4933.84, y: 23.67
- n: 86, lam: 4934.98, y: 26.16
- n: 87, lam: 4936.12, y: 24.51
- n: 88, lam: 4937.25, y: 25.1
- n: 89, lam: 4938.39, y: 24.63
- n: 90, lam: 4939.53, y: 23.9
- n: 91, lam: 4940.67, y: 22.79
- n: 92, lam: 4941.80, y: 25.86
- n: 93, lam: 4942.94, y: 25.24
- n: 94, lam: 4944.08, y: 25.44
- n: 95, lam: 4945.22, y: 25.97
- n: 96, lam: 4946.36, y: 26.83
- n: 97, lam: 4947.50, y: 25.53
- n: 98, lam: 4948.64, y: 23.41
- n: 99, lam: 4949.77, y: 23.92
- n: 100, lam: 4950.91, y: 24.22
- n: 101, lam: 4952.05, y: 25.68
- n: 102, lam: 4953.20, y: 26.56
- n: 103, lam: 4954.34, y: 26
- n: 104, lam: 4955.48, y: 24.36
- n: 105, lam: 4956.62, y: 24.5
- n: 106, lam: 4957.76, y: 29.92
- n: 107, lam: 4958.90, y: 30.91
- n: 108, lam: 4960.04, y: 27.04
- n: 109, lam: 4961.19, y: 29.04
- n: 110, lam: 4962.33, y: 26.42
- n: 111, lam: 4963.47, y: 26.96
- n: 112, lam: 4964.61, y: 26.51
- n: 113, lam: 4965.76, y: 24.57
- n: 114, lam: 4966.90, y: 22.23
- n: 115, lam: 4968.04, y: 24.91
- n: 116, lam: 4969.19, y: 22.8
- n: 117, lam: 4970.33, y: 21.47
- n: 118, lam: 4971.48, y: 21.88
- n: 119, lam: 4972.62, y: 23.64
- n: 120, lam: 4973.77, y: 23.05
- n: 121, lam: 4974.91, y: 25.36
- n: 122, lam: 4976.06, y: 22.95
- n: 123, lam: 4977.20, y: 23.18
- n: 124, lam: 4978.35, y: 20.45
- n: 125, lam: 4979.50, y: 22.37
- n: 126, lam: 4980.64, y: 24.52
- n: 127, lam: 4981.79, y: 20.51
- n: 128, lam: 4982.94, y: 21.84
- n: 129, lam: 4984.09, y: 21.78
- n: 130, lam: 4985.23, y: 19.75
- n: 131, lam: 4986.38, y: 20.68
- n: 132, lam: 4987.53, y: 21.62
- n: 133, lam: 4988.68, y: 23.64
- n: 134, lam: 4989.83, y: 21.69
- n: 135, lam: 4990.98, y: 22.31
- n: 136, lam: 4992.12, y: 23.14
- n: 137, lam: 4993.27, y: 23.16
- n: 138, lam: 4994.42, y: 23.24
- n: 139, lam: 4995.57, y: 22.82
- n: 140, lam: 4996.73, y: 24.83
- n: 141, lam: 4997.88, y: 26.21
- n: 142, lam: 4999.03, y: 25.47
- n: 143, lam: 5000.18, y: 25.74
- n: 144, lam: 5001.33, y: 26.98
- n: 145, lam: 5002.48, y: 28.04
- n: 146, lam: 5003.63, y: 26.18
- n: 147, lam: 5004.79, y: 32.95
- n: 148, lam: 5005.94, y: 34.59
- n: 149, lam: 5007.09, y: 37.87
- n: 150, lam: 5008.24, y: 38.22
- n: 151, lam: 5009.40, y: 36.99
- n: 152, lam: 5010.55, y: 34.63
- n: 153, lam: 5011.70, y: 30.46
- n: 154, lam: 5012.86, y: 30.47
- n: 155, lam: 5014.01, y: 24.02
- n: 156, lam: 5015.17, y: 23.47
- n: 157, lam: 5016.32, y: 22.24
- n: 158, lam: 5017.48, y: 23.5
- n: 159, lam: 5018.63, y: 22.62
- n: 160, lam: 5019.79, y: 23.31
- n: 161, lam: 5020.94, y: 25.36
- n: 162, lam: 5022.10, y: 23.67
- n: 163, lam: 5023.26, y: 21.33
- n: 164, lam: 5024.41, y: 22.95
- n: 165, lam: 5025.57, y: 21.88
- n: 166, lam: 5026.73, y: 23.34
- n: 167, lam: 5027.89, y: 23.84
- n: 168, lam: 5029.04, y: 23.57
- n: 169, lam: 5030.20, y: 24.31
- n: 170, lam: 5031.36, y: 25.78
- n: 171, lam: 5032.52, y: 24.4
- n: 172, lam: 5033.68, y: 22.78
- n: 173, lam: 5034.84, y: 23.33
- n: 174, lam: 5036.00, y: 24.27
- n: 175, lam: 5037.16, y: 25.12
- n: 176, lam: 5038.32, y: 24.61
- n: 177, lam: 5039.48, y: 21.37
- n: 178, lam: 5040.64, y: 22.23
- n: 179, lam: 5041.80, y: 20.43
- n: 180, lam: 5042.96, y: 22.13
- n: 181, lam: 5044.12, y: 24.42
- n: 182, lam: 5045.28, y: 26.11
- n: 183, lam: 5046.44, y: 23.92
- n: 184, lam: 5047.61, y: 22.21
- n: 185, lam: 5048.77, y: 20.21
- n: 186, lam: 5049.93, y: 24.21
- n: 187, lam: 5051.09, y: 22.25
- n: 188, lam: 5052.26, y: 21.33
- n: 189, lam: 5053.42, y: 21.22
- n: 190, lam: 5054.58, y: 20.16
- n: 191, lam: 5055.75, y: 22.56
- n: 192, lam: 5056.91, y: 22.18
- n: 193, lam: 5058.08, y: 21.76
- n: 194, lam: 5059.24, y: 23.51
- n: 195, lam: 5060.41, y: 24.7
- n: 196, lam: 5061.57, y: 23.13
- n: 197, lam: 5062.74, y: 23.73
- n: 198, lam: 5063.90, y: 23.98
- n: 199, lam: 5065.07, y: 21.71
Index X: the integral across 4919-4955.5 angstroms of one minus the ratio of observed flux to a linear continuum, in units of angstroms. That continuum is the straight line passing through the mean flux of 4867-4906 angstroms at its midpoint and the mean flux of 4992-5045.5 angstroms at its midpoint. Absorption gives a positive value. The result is 4.8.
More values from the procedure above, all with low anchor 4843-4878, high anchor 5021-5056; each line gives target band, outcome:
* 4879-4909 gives 2.70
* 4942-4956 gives 1.32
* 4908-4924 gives 2.73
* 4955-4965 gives -0.01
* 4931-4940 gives 1.06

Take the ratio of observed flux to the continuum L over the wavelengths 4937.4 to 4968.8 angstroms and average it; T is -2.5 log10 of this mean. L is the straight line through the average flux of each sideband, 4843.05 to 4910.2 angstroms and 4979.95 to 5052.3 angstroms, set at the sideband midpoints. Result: 0.07 mag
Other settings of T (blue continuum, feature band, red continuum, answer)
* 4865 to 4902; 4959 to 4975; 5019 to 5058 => 0.075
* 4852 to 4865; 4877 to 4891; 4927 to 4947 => 0.037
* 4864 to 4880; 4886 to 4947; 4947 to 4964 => 0.160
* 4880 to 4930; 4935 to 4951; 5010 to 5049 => 0.041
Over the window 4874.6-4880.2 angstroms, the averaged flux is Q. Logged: 33.2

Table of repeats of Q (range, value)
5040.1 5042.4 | 21.3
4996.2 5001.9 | 25.9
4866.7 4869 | 34.7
